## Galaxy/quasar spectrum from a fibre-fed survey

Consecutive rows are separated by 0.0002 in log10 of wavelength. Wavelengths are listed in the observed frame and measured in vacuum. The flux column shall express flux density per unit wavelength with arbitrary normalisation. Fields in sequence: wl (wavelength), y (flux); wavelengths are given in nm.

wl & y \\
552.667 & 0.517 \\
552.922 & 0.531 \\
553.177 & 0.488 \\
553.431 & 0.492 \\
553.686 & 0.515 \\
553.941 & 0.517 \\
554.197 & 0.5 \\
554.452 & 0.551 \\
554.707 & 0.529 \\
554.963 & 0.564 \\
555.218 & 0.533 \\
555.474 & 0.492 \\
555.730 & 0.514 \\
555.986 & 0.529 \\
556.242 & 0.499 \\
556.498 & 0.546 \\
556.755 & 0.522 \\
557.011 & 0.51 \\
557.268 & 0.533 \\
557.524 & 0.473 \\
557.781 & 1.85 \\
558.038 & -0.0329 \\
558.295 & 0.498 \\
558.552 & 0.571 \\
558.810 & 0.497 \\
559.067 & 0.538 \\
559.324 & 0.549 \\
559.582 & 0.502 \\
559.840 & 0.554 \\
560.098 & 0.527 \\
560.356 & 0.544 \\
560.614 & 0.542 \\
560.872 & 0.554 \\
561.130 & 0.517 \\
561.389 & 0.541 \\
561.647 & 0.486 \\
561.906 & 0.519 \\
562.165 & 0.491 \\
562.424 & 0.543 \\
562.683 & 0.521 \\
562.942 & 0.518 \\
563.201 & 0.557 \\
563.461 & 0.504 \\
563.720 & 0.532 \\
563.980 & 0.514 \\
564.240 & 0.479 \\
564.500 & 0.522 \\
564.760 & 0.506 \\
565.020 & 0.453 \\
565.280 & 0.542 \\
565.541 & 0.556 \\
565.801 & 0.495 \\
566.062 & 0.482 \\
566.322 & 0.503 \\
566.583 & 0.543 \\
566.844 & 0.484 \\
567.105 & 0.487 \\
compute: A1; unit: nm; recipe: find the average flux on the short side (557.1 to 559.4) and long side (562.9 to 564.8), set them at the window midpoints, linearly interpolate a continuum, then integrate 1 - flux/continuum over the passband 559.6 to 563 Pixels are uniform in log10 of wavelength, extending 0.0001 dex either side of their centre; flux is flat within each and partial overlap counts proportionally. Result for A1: 0.19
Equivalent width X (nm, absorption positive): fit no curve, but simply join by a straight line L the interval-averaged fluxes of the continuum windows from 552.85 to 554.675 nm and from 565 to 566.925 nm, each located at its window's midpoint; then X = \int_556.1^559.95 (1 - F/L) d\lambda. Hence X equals -0.46 nm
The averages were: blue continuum 0.514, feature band 0.574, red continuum 0.511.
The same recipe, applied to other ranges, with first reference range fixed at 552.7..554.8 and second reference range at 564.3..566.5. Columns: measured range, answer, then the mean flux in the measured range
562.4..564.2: -0.05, 0.524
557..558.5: -0.39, 0.645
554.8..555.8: -0.02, 0.526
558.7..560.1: -0.05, 0.528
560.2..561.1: -0.06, 0.543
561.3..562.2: 0.00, 0.51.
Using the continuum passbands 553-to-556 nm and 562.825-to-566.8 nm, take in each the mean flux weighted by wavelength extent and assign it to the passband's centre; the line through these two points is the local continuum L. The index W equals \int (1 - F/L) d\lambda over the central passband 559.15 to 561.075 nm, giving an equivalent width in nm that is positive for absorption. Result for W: -0.08 nm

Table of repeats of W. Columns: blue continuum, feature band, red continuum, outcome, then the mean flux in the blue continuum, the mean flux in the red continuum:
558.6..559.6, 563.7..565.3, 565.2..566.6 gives 0.05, 0.528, 0.518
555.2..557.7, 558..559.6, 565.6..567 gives 0.19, 0.54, 0.504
